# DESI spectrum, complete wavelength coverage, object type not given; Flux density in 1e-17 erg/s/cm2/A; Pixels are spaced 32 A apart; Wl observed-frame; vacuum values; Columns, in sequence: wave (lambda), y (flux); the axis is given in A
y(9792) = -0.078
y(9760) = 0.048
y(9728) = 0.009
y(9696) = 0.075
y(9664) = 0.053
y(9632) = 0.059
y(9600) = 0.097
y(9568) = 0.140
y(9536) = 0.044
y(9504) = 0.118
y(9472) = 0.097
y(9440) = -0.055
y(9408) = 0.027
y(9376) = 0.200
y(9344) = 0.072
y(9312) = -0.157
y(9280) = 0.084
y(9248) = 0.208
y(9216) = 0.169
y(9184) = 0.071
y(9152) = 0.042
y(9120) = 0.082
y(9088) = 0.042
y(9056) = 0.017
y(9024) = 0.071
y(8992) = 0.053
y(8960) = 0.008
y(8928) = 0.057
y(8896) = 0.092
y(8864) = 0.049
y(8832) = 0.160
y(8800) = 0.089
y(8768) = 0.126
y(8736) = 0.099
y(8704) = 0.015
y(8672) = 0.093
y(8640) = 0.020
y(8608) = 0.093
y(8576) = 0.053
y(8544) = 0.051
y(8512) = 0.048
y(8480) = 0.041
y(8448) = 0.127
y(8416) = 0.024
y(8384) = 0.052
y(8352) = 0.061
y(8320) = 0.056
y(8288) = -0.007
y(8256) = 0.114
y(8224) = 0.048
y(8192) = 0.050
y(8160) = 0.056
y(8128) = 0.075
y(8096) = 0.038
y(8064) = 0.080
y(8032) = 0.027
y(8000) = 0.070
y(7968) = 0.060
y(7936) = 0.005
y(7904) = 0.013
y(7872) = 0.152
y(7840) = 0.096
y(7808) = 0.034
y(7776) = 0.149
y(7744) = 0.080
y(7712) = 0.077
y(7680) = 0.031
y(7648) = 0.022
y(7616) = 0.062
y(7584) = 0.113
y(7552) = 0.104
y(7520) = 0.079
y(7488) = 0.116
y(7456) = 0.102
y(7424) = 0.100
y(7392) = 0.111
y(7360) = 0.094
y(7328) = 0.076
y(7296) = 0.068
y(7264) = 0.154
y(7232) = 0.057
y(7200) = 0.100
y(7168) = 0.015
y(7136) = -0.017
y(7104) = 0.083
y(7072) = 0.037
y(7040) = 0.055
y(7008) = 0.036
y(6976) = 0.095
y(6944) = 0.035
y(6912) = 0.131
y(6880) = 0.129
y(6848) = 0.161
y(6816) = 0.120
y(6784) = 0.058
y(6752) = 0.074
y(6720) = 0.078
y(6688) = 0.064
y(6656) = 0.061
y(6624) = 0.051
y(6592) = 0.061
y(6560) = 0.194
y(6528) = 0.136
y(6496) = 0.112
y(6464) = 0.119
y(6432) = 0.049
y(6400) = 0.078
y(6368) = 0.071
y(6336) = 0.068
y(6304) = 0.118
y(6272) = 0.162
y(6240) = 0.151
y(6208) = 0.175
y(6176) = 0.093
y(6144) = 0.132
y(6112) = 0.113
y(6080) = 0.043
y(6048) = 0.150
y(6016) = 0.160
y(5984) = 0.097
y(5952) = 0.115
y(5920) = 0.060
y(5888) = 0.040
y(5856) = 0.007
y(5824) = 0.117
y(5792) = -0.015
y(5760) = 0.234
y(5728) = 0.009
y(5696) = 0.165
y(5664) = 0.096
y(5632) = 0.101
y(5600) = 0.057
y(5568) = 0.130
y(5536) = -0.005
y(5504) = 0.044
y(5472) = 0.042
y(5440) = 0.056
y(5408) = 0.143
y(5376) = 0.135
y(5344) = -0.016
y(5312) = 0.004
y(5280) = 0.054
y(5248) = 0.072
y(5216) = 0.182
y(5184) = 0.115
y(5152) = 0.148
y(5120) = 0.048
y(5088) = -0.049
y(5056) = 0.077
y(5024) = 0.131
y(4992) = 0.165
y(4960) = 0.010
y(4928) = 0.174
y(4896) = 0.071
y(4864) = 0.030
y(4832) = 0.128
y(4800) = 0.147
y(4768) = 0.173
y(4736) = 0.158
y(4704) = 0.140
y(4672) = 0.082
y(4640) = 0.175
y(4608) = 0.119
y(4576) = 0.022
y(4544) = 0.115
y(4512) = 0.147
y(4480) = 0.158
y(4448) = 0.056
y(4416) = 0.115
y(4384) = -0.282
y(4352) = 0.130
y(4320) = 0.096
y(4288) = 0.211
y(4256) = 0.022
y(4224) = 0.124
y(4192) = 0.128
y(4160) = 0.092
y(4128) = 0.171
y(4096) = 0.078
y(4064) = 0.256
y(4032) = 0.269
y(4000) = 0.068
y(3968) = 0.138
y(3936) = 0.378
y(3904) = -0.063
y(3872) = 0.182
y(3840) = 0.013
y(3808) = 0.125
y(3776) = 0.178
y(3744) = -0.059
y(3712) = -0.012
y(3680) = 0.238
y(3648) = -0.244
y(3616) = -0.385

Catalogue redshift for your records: 1.476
